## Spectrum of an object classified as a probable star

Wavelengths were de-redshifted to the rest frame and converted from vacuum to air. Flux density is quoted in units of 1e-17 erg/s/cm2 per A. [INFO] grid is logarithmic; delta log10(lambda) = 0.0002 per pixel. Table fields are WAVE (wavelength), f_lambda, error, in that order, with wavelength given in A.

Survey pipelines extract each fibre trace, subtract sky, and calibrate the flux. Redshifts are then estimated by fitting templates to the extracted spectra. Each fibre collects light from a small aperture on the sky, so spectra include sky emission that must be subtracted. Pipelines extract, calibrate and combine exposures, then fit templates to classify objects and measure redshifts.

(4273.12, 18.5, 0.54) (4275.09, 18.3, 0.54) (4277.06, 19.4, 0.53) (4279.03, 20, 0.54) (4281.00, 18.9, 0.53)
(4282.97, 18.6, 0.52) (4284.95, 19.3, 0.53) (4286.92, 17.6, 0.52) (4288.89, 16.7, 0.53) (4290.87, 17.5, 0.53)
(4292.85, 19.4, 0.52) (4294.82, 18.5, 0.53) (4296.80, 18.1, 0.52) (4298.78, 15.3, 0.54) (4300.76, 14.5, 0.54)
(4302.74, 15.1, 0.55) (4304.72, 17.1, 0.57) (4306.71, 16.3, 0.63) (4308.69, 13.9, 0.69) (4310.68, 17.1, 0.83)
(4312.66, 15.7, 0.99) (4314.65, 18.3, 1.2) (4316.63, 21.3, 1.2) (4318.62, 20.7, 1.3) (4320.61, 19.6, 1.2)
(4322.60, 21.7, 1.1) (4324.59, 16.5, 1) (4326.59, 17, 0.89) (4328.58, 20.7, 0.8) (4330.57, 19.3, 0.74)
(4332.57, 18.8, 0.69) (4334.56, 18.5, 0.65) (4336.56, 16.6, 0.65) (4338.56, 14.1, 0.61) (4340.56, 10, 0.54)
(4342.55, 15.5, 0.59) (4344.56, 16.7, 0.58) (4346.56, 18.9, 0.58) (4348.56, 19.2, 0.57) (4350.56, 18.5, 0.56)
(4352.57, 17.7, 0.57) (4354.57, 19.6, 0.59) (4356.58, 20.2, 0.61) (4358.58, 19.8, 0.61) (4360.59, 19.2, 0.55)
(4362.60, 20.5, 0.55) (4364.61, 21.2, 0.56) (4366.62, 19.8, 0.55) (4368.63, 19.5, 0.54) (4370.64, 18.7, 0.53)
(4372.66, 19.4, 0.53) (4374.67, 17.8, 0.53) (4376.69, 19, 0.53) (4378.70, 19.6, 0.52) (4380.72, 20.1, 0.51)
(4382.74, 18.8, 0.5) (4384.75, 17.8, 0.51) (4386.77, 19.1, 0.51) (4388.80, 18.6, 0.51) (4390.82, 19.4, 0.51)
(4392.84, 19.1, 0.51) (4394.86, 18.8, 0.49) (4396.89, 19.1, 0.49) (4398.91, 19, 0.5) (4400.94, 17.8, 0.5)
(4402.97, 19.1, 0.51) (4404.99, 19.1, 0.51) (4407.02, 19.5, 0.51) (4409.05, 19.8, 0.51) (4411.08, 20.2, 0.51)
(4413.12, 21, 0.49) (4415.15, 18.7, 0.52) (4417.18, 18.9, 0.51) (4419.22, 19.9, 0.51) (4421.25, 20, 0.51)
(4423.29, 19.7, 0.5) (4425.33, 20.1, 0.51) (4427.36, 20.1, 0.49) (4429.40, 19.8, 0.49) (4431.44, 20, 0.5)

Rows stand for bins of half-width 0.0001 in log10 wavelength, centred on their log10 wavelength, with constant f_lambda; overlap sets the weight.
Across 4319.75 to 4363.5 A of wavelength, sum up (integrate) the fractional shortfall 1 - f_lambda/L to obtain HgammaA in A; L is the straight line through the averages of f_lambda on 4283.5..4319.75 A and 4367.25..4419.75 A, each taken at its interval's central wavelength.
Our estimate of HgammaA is 0.1 A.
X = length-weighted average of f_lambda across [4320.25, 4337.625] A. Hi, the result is 18.7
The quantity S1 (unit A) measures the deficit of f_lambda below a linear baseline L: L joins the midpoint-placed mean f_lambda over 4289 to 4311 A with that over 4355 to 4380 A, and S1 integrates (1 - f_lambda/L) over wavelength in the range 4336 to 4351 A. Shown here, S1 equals 2.0 A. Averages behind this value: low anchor 16.6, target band 16.1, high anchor 19.6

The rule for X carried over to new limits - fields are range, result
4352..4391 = 19.3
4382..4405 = 18.8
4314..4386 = 18.6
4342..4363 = 18.7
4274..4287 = 19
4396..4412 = 19.2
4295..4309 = 16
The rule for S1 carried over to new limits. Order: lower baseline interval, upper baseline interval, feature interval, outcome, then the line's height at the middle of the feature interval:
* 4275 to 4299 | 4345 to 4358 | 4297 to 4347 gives 4.1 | 18.7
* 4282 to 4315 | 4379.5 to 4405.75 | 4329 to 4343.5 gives 1.2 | 17.7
